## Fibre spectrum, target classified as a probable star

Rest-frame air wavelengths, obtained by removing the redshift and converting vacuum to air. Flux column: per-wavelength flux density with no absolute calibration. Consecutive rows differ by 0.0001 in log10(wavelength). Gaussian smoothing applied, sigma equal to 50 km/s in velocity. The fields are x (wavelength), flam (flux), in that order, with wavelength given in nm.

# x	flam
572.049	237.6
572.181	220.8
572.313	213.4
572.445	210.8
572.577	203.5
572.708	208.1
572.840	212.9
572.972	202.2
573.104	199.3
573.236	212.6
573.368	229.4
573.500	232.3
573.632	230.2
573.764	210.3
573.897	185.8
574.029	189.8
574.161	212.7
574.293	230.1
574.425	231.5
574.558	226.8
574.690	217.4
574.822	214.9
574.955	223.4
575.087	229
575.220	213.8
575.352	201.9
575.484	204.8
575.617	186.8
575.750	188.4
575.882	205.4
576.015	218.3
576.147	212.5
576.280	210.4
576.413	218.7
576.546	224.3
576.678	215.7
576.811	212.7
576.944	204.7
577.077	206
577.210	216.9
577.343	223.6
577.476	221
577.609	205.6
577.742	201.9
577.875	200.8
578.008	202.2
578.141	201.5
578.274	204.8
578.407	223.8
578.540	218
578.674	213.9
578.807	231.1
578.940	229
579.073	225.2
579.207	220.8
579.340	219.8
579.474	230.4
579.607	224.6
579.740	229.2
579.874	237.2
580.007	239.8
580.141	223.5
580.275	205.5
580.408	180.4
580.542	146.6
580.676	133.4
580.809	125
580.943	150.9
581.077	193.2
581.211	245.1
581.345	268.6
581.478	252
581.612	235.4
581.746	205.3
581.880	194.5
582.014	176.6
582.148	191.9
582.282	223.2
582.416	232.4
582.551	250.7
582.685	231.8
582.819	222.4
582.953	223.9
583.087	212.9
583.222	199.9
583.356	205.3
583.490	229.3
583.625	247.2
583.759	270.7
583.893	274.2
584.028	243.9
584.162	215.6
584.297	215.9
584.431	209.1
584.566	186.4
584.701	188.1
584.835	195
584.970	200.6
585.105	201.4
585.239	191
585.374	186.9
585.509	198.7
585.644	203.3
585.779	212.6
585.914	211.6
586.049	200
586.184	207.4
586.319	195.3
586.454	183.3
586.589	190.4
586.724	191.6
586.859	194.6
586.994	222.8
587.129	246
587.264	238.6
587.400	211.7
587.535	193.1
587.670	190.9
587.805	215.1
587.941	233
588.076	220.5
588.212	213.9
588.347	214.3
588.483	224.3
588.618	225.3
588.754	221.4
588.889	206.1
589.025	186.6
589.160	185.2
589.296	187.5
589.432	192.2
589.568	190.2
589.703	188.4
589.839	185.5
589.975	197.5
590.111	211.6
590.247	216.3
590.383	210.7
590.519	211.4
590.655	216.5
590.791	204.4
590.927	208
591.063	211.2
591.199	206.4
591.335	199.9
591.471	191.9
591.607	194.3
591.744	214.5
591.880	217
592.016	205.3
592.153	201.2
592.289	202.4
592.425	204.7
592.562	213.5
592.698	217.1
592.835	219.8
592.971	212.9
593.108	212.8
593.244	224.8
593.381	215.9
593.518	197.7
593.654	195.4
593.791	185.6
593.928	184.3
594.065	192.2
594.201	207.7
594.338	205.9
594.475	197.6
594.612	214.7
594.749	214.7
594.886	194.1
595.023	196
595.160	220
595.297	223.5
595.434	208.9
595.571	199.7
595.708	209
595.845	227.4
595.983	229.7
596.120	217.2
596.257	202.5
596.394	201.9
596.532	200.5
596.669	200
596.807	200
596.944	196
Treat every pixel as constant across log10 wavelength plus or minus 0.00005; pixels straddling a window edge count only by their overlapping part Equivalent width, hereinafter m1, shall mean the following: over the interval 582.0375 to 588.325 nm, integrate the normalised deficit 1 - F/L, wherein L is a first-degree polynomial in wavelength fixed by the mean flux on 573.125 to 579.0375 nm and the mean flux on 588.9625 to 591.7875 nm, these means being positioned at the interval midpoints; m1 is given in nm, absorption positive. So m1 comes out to -0.25 nm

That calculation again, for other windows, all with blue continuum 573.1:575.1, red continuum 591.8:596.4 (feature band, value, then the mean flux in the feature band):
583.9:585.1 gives 0.02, 210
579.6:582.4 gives 0.13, 204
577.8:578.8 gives 0.02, 211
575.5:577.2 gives 0.06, 209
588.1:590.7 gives 0.07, 205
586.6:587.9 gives 0.00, 211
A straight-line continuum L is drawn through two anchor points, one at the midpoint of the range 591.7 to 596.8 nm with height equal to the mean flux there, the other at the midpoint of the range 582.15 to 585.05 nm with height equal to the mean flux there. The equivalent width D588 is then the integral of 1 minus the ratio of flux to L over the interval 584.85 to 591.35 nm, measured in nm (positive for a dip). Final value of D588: 0.32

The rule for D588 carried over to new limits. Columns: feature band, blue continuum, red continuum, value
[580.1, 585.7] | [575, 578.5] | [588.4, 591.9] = -0.055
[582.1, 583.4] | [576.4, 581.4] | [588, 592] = -0.075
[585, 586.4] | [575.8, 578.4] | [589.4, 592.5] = 0.040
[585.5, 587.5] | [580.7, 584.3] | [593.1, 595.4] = 0.065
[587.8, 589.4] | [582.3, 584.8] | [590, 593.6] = 0.036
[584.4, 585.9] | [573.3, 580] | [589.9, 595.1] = 0.090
